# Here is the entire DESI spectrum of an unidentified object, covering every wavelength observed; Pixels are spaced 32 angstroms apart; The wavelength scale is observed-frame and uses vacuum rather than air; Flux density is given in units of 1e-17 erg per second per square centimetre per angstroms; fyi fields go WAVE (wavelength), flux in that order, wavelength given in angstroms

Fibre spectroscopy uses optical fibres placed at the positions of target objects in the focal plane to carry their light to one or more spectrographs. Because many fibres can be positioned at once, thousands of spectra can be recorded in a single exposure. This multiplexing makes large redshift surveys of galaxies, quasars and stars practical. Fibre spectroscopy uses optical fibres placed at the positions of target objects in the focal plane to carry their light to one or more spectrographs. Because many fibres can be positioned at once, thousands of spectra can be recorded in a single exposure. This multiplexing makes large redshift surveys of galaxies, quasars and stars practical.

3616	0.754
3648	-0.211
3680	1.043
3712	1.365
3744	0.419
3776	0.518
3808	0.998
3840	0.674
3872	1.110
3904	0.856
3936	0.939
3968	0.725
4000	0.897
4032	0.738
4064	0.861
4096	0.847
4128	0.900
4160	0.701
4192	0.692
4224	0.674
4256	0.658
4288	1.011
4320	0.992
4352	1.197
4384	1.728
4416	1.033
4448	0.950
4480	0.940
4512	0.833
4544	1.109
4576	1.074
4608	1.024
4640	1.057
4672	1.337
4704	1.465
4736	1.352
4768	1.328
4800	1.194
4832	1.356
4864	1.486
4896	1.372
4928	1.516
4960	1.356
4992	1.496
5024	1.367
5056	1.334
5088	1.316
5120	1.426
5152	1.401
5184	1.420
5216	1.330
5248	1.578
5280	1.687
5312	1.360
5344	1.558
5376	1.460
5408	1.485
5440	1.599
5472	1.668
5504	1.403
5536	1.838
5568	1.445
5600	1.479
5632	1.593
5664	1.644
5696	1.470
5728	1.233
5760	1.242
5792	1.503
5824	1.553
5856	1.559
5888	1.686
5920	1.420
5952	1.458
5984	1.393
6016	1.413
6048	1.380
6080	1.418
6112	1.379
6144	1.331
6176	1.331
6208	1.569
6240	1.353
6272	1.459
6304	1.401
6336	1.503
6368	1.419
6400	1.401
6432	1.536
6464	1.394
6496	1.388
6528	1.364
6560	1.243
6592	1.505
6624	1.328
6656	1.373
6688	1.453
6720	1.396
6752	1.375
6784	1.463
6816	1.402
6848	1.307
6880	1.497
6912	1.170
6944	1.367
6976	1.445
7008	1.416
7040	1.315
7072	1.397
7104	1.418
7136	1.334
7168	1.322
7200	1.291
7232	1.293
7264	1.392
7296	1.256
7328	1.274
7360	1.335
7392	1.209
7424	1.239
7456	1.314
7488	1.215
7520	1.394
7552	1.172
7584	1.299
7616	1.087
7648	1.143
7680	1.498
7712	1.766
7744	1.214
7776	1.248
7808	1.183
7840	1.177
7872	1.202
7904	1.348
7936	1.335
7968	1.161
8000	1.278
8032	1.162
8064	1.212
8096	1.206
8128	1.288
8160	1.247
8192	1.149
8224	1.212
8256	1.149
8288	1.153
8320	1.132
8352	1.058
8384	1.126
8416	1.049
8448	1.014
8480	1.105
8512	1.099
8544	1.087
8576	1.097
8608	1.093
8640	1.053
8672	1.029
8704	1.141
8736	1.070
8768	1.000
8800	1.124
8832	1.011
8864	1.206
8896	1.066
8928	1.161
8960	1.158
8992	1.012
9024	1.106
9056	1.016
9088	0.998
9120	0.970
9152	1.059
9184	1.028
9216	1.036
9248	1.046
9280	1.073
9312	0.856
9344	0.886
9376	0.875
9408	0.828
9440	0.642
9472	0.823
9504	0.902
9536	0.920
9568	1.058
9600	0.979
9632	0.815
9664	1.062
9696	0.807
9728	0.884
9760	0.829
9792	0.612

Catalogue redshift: 0.17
